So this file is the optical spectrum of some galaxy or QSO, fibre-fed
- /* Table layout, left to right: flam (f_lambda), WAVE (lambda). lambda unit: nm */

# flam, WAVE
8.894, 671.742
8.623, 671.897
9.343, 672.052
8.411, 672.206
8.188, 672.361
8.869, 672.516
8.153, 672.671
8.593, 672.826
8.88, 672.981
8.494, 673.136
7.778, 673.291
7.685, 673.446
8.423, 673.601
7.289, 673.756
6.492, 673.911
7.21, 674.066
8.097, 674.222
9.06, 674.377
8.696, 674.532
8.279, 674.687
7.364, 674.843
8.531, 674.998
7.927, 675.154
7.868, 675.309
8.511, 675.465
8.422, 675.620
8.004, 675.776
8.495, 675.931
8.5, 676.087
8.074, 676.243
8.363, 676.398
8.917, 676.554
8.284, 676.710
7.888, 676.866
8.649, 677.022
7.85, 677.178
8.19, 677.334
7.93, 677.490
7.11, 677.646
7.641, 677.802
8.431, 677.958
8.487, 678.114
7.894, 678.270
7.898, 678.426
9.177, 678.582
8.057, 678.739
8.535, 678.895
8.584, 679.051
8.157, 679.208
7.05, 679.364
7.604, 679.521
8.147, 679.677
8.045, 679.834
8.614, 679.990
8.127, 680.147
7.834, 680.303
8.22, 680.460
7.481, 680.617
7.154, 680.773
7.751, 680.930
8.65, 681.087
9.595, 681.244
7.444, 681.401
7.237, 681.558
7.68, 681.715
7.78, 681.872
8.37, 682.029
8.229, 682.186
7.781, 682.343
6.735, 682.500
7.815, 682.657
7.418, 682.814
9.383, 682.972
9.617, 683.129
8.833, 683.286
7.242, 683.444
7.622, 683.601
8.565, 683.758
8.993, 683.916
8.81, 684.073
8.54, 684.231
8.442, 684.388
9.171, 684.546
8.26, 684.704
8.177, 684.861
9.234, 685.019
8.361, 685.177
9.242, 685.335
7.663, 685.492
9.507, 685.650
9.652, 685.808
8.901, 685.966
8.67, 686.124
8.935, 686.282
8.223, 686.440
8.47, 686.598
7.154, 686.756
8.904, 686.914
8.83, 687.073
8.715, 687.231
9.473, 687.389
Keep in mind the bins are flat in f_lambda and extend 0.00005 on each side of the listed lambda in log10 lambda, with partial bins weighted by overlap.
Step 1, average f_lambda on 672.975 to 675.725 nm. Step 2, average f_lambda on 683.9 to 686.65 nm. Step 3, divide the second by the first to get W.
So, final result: 1.09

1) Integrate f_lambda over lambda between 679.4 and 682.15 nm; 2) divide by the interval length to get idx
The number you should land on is 7.97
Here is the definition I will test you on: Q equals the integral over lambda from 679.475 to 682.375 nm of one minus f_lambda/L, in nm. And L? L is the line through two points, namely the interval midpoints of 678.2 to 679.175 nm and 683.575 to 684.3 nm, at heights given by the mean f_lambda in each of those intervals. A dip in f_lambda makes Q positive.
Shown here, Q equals 0.15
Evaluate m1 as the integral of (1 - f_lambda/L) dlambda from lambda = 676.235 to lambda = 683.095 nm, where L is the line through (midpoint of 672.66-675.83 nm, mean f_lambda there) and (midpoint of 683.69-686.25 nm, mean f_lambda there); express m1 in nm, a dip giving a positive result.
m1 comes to 0.30 nm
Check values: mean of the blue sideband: 8.08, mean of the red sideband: 8.76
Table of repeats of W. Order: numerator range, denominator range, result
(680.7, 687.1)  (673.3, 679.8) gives 1.03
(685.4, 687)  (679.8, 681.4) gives 1.06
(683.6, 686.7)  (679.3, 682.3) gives 1.09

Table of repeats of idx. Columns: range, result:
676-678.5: 8.13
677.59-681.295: 8.09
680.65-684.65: 8.19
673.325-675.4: 7.92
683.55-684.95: 8.53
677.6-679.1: 8.2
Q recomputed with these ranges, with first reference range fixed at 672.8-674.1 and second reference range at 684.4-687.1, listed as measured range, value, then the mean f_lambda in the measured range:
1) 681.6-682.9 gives 0.11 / 7.72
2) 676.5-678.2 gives 0.00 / 8.11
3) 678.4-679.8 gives 0.02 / 8.14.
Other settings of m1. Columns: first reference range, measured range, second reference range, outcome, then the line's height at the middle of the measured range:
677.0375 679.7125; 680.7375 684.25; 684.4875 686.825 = 0.102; 8.39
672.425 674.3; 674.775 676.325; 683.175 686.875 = -0.014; 8.1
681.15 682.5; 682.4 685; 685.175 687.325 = -0.034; 8.26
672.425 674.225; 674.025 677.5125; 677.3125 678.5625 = -0.105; 8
